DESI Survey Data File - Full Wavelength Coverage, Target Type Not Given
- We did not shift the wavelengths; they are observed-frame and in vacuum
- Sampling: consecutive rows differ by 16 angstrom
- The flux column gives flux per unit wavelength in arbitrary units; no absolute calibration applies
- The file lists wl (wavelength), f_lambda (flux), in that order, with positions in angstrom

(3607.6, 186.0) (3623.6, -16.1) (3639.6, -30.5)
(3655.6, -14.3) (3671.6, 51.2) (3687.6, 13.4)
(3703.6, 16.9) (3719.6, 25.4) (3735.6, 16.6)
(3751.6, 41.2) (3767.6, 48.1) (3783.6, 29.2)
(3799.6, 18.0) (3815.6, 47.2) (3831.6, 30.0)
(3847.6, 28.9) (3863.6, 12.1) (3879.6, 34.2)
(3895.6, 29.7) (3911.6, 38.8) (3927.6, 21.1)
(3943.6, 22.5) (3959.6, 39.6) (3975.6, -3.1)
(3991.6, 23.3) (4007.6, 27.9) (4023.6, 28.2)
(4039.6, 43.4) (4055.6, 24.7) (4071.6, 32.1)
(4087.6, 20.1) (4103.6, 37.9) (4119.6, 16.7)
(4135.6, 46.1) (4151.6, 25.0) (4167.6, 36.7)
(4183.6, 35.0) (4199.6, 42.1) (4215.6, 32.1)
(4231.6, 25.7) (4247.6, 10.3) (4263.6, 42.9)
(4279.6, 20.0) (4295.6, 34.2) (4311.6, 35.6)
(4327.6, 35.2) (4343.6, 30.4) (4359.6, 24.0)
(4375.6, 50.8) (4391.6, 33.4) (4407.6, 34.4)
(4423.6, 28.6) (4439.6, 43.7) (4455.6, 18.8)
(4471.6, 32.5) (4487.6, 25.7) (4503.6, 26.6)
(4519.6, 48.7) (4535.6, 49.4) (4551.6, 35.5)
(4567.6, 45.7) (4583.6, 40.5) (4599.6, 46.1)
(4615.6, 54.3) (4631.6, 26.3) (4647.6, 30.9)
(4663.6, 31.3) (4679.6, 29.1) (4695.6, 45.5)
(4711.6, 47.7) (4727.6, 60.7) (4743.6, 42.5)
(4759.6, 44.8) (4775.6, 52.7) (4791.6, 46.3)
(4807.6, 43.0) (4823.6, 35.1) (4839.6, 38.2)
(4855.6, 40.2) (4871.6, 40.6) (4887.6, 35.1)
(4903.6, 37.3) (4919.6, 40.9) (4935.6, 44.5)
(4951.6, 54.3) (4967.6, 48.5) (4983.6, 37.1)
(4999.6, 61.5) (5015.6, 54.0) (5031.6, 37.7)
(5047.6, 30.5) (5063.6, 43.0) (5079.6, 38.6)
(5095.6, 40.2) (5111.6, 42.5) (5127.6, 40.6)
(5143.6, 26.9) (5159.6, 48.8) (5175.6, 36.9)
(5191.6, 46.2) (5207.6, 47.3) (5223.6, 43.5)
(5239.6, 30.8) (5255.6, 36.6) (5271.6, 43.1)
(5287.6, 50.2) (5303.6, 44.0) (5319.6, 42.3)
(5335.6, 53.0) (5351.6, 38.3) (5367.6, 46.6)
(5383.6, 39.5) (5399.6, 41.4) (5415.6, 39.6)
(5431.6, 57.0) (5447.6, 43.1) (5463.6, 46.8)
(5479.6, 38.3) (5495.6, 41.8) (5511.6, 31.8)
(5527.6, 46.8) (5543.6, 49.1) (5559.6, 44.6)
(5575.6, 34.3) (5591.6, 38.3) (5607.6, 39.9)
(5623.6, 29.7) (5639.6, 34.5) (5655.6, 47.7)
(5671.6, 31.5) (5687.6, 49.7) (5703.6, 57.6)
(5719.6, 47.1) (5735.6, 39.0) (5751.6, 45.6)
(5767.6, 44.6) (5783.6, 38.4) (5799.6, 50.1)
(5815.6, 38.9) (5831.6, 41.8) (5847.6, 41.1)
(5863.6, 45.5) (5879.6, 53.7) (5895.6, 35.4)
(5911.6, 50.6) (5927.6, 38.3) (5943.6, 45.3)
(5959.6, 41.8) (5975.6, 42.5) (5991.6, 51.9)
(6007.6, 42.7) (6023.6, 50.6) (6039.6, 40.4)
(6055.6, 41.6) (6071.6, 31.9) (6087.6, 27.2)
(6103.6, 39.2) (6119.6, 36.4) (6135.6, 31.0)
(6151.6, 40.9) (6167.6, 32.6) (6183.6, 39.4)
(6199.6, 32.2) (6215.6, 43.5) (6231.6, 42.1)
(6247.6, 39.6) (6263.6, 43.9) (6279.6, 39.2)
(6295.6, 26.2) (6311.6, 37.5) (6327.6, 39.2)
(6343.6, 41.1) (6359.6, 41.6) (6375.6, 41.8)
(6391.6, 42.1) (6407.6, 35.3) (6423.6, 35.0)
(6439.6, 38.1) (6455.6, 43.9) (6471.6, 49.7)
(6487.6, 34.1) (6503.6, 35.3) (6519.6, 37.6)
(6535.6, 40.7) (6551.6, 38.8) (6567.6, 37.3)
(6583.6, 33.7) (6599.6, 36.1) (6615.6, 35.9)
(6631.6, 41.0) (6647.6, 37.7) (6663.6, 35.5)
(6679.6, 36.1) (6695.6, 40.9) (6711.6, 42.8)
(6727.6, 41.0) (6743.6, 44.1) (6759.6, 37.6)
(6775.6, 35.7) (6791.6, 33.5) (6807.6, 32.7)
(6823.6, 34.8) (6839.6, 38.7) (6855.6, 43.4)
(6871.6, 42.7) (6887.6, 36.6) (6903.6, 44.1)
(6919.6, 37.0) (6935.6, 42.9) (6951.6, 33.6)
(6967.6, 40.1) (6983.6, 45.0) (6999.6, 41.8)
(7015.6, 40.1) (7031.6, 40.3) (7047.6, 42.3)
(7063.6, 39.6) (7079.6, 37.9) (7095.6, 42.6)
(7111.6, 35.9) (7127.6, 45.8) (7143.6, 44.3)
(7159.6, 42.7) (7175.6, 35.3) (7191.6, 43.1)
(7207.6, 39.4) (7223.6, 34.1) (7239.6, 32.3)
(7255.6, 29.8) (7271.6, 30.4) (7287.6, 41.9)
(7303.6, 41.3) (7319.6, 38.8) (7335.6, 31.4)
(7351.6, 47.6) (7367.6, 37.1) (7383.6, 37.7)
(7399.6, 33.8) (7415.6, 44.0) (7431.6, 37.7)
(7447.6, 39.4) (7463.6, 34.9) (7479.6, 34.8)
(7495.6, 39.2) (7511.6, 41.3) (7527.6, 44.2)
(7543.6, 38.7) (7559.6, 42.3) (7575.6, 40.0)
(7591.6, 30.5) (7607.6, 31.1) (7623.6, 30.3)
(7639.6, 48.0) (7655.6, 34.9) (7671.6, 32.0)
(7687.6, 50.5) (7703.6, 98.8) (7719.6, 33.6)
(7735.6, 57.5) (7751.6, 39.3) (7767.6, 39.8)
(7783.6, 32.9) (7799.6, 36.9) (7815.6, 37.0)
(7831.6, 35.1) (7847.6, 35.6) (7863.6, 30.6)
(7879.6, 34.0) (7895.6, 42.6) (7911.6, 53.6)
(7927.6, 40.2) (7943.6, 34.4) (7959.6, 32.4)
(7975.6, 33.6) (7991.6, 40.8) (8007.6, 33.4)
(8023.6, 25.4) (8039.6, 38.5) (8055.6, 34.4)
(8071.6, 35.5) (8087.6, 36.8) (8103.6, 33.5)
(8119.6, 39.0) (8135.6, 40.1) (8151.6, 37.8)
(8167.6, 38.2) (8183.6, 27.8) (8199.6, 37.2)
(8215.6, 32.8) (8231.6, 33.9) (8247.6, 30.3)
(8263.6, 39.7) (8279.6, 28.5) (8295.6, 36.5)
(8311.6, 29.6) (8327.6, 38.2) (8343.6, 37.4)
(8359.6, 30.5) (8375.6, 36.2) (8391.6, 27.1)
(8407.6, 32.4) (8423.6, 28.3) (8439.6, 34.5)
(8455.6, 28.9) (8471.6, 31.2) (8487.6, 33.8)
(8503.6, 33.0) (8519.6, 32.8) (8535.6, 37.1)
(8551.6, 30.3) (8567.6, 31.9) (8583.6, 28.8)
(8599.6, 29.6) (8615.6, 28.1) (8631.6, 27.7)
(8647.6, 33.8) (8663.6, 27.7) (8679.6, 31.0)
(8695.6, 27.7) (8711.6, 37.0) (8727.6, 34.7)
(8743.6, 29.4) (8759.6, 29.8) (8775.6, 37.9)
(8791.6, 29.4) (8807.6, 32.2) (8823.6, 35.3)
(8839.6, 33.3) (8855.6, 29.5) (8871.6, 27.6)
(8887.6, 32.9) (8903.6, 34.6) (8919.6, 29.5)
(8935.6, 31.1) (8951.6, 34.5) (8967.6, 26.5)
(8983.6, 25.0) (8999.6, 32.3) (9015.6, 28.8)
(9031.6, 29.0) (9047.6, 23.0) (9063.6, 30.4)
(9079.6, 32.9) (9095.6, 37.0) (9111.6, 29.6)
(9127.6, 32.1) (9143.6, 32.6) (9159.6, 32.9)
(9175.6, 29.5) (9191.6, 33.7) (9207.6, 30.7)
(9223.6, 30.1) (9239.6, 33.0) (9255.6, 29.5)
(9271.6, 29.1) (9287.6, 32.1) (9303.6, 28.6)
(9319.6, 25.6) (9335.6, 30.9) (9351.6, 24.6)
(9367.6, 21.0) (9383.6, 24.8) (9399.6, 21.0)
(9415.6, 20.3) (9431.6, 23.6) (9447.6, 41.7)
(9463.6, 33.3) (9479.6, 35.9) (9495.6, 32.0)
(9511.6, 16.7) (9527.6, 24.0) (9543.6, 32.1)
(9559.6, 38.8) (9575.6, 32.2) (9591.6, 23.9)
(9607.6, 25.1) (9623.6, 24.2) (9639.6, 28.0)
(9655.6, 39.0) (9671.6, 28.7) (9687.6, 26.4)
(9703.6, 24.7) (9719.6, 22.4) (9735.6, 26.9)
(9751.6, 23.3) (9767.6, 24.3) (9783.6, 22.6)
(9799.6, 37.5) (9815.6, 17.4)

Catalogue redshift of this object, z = 0.17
